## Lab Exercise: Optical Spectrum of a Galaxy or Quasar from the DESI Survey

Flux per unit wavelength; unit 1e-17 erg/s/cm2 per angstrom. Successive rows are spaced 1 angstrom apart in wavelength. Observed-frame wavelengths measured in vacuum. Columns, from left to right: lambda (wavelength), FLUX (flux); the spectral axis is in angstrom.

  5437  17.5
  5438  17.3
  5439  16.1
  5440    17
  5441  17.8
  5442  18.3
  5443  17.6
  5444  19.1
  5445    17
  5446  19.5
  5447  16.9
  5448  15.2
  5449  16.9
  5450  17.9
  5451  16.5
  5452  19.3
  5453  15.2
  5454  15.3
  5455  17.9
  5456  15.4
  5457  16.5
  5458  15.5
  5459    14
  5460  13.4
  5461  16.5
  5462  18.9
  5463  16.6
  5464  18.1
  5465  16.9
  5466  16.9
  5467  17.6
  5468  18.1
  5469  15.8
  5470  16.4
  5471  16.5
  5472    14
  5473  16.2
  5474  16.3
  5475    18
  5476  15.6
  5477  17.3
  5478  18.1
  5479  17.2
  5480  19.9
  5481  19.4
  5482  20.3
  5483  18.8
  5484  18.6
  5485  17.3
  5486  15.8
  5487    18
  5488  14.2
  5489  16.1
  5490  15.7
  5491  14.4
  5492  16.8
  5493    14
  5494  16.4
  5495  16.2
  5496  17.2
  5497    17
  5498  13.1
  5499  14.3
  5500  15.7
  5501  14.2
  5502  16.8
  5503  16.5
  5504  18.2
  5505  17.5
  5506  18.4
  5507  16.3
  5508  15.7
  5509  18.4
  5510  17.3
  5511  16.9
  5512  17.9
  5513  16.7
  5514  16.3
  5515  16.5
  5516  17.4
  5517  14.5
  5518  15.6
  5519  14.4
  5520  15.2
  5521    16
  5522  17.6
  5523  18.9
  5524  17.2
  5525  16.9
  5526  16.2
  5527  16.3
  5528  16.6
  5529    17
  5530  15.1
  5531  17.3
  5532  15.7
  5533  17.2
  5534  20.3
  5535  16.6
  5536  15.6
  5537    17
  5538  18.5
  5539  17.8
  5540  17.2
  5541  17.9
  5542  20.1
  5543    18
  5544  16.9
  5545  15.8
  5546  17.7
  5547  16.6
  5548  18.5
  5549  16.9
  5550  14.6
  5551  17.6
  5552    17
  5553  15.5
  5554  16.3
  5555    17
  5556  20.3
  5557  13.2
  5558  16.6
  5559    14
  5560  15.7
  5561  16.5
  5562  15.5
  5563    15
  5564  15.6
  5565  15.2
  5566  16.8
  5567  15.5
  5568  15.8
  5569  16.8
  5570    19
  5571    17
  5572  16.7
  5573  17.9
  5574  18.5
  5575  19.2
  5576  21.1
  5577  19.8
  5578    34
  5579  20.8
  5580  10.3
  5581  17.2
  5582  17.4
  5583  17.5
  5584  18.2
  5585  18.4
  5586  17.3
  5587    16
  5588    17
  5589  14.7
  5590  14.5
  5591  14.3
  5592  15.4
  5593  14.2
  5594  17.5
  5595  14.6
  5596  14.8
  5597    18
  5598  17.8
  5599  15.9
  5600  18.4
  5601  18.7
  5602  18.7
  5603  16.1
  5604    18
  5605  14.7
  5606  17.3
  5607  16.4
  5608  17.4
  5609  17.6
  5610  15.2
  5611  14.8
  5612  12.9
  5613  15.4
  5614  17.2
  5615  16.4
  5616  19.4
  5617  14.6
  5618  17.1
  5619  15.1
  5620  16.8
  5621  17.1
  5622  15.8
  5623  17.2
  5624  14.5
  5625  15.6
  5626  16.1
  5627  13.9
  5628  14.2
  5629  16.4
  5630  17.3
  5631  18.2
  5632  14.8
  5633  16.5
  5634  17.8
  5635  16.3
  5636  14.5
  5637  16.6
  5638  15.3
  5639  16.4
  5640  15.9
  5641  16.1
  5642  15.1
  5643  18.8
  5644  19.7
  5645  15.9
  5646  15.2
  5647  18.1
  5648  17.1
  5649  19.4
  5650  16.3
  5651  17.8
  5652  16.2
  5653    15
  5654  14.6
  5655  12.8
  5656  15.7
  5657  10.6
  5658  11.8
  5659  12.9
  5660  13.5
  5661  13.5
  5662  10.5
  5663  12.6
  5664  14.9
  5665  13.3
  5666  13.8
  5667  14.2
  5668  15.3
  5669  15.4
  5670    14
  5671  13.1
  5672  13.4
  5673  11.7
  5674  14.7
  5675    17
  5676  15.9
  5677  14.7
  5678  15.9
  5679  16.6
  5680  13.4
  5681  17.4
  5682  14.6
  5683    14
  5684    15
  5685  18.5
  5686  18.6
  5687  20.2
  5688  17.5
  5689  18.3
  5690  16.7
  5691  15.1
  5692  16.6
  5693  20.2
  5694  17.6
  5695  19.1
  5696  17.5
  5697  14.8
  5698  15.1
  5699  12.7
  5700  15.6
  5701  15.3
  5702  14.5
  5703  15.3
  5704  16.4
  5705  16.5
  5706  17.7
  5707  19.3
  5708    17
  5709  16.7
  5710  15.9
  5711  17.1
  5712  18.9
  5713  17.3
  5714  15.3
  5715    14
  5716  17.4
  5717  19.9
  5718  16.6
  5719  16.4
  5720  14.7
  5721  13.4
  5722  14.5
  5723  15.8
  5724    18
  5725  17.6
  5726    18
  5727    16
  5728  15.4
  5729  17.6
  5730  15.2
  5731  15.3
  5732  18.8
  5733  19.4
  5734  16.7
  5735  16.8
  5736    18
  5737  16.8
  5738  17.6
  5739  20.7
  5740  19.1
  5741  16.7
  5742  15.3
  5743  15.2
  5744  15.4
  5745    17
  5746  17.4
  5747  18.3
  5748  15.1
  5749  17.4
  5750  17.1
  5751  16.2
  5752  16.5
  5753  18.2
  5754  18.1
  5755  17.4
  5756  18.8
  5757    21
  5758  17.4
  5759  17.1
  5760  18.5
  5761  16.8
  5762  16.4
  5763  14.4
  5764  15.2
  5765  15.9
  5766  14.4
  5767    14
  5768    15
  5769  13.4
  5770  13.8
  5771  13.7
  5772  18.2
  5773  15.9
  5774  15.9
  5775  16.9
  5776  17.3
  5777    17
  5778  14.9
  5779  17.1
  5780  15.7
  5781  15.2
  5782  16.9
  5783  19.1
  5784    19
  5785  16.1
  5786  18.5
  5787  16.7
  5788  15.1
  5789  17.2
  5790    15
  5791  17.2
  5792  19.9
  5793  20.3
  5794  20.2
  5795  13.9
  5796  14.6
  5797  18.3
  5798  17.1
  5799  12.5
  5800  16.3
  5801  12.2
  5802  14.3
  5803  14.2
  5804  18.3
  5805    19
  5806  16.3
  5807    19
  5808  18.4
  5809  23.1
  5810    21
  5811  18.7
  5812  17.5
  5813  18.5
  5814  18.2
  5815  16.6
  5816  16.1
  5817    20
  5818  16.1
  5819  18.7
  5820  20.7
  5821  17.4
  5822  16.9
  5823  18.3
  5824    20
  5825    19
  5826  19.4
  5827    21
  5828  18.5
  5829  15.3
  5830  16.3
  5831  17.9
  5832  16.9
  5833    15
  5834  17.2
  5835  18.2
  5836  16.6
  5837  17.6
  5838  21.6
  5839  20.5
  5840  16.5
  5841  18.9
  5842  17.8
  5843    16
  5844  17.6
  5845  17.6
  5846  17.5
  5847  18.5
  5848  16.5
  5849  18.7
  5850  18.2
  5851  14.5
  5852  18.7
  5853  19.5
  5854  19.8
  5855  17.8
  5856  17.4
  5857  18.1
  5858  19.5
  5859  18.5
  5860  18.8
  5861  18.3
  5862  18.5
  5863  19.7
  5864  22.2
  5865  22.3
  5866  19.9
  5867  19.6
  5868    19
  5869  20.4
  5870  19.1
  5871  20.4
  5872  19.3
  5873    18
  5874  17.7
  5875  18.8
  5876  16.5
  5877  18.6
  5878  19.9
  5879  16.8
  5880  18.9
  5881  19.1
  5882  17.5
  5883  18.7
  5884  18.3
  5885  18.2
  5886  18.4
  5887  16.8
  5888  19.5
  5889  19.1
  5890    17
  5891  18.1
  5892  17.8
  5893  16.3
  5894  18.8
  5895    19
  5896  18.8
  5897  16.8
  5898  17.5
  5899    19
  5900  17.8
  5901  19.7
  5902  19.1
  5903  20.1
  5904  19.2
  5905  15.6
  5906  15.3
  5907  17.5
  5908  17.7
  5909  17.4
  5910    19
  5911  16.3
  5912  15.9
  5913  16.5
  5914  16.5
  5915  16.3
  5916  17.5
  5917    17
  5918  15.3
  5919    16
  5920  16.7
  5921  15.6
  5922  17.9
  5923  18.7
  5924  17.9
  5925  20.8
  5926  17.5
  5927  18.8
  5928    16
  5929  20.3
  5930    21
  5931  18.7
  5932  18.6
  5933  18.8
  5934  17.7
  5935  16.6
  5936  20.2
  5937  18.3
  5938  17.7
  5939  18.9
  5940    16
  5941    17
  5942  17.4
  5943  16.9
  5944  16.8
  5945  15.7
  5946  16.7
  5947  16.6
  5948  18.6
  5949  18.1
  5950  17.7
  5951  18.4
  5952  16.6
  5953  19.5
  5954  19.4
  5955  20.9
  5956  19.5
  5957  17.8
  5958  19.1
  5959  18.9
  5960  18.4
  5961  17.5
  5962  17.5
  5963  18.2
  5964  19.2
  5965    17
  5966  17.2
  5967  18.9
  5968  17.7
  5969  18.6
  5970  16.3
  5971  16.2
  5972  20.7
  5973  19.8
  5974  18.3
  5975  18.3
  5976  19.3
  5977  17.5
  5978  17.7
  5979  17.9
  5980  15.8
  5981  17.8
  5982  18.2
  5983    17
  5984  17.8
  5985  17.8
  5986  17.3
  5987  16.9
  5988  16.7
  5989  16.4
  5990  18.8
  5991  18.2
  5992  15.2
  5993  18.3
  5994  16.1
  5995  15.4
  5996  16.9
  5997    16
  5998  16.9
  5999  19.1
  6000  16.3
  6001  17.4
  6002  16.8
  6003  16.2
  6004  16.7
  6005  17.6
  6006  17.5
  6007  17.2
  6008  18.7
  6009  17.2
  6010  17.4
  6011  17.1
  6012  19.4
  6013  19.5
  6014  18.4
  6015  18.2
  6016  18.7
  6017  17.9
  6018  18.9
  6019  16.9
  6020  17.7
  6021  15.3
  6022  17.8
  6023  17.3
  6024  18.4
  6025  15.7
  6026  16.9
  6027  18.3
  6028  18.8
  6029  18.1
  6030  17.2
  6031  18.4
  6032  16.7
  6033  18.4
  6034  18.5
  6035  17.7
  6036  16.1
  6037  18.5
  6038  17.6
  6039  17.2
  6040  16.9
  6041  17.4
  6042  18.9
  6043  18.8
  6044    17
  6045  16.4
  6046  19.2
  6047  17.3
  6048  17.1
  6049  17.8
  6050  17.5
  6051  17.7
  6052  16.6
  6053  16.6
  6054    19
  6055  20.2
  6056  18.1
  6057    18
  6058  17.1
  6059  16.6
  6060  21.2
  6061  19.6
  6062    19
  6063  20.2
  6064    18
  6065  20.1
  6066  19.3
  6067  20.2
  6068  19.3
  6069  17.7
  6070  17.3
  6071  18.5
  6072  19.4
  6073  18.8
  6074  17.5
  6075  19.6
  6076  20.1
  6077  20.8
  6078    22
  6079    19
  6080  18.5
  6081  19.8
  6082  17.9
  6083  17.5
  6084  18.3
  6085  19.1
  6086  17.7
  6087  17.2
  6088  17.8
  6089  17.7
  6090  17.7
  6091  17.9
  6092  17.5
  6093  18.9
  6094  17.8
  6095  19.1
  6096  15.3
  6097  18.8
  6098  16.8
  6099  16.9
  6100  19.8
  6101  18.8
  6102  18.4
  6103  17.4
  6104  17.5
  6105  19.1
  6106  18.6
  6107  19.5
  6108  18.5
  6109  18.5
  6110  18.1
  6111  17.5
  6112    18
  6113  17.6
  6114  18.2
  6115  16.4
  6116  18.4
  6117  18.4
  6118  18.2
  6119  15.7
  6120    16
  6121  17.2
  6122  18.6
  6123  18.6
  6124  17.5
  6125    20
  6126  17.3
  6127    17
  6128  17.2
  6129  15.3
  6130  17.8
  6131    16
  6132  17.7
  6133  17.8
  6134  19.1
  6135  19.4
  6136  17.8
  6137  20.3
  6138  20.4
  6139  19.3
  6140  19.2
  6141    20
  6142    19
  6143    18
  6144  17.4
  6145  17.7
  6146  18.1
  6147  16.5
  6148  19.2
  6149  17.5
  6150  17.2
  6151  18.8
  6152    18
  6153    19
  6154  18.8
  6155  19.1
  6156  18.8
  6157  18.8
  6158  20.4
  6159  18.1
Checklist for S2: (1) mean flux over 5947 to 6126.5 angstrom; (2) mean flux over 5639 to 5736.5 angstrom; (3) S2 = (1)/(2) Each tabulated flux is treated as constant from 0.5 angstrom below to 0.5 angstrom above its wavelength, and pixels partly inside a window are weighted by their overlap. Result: 1.1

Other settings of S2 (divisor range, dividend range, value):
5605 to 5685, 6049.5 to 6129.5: 1.18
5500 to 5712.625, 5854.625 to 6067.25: 1.10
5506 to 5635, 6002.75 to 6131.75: 1.07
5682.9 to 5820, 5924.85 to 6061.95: 1.06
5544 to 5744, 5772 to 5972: 1.09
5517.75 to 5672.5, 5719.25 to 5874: 1.07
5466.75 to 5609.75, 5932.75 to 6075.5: 1.06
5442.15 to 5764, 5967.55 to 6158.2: 1.09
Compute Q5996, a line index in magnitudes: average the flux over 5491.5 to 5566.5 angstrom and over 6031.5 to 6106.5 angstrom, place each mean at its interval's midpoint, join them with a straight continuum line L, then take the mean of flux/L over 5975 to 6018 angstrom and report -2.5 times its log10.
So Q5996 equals 0.03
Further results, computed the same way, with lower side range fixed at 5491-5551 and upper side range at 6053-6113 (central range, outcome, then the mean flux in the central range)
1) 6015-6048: 0.043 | 17.7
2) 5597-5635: 0.037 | 16.4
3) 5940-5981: 0.010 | 18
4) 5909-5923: 0.077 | 16.8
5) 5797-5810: 0.042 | 16.9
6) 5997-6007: 0.071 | 17.1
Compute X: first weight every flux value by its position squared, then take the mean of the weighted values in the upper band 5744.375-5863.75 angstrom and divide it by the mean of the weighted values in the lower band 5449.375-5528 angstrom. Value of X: 1.2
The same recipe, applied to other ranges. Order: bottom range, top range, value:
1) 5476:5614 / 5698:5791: 1.06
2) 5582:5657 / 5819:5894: 1.22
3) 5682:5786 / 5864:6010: 1.15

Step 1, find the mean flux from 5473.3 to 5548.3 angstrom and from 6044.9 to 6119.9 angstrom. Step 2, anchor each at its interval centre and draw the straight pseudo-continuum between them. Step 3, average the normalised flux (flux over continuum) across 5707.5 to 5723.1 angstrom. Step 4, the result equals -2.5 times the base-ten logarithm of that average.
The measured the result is 0.07 mag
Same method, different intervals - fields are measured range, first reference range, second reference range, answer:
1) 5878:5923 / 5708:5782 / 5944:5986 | 0.00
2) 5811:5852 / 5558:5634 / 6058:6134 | -0.03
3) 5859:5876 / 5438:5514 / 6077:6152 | -0.10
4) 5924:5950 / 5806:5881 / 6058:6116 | 0.03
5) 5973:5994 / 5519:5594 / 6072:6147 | 0.02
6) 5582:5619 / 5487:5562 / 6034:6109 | 0.02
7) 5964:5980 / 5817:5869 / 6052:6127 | 0.02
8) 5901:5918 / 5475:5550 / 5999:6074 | 0.02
